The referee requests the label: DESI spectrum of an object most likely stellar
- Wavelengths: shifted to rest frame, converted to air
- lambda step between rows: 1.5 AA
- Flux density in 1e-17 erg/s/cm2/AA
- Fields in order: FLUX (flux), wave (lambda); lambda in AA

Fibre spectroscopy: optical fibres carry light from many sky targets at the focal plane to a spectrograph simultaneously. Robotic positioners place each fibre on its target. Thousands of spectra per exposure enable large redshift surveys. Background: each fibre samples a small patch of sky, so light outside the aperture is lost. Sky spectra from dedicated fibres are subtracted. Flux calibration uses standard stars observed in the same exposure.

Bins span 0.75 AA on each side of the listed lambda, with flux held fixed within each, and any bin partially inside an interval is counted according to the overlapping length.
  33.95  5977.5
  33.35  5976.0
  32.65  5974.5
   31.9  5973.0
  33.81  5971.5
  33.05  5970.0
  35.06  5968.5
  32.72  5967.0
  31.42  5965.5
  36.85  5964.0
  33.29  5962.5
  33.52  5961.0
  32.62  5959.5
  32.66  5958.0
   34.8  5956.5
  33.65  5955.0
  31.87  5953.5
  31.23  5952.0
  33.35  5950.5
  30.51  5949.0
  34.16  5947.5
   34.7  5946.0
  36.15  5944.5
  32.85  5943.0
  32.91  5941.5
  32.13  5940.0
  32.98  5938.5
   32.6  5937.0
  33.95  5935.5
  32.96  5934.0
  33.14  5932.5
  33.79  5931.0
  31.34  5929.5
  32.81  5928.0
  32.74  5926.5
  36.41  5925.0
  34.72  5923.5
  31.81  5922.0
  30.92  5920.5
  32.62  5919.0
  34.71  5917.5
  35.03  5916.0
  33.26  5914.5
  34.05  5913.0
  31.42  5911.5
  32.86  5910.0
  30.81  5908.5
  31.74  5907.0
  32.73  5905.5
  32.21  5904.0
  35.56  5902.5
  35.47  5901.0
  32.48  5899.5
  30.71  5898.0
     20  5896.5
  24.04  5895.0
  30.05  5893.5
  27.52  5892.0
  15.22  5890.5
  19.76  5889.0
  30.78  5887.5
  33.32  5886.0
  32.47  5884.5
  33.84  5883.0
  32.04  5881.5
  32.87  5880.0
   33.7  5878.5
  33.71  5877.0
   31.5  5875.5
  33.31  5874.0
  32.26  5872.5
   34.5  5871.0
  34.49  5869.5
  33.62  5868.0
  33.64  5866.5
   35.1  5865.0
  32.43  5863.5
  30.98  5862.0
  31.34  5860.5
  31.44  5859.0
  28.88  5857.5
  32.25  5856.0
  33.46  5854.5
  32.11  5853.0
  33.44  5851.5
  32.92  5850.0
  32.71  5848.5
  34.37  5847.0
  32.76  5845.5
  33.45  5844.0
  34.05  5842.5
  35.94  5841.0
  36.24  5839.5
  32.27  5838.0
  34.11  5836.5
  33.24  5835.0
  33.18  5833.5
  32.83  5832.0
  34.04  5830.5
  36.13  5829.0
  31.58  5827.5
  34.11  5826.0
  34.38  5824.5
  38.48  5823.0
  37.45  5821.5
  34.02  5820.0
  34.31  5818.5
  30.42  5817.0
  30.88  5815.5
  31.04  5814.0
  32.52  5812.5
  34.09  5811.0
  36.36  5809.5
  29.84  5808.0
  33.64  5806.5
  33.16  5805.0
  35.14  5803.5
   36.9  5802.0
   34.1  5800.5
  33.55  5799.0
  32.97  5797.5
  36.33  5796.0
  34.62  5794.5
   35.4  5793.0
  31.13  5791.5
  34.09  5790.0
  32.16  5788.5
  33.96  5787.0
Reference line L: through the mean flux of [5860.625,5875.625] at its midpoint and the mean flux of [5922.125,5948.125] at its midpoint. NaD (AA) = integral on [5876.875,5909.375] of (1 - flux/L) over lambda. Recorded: 3.2 AA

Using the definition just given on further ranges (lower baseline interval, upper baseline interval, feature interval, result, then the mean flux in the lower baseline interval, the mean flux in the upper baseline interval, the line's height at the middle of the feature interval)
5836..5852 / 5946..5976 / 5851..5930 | 4.39 AA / 33.8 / 33.2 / 33.6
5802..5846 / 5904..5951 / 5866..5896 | 2.61 AA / 33.8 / 33.1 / 33.4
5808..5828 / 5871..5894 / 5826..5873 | -1.77 AA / 33.7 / 30.3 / 32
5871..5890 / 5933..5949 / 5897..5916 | -0.22 AA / 31.5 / 33.4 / 32.3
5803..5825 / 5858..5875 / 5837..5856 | -0.21 AA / 33.7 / 32.9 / 33.2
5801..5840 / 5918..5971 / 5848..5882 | 0.90 AA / 33.8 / 33.2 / 33.6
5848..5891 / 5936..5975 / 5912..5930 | -0.41 AA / 31.7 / 33.2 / 32.6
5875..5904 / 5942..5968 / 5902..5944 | -1.94 AA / 29.8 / 33.3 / 31.6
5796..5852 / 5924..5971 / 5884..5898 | 3.13 AA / 33.8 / 33.3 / 33.5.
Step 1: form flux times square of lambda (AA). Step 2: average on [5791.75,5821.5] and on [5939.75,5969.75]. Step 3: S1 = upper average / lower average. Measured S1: 1.04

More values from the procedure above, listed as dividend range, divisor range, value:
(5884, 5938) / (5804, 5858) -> 0.96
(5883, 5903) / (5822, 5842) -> 0.84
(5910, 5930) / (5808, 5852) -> 1.01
